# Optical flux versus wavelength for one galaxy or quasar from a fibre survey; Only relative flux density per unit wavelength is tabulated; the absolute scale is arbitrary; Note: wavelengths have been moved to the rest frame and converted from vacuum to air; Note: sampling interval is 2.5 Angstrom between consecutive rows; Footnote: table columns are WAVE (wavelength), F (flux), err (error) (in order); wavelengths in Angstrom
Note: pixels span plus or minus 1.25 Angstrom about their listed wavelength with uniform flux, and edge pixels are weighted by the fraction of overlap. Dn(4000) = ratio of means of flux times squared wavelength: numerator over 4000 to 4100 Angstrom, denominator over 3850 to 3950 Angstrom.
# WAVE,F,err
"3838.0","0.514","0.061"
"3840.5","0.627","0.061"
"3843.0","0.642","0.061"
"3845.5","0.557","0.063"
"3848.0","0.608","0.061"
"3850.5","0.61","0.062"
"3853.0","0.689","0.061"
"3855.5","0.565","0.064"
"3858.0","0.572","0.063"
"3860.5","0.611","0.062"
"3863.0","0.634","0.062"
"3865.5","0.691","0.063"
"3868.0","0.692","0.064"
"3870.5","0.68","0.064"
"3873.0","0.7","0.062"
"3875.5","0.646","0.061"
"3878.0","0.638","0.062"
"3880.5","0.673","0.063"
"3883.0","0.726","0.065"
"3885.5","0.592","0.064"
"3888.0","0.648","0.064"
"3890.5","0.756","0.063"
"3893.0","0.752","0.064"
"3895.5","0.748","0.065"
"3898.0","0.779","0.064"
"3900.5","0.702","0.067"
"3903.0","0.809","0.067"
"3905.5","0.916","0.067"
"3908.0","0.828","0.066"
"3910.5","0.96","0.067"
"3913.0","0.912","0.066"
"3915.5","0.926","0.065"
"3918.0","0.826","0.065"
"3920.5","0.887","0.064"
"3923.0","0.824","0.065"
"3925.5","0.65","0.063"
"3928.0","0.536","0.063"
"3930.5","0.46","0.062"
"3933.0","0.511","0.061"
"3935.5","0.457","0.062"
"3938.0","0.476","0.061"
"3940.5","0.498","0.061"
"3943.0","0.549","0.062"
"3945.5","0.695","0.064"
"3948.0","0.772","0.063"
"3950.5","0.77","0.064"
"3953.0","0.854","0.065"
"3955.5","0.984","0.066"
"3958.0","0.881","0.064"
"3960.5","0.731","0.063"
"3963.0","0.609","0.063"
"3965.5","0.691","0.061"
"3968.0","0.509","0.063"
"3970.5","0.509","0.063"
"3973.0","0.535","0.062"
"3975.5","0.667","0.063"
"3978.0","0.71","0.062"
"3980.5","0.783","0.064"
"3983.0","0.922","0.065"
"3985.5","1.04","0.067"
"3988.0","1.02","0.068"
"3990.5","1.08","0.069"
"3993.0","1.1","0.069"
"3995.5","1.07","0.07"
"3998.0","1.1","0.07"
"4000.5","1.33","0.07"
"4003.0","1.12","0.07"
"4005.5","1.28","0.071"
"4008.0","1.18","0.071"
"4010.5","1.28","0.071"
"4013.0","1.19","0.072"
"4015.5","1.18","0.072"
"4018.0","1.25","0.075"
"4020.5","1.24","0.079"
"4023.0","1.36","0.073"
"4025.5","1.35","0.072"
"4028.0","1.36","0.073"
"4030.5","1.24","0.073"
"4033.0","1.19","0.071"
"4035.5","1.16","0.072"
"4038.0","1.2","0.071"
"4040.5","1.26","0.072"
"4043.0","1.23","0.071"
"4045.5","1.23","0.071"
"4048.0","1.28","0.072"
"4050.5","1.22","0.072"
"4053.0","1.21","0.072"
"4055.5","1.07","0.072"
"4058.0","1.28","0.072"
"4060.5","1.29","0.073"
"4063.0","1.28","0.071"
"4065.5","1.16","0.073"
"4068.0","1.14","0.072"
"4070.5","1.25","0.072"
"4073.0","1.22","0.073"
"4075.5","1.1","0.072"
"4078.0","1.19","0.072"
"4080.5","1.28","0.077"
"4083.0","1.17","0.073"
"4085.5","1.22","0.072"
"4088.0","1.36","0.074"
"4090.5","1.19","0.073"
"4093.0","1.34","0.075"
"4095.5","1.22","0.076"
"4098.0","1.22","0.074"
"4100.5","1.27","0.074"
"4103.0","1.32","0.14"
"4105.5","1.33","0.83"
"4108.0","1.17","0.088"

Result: 1.9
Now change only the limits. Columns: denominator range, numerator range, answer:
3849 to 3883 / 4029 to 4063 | 2.06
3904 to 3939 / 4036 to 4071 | 1.79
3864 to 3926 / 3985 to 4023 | 1.63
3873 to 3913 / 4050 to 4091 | 1.77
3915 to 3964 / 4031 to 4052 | 1.86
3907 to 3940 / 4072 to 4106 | 1.92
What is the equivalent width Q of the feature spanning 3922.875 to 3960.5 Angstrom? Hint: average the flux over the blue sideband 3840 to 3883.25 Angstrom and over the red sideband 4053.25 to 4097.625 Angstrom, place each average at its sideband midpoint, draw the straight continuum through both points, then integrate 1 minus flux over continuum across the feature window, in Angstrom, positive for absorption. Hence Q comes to 8.9 Angstrom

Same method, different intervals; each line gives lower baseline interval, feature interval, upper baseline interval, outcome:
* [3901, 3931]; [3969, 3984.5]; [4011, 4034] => 5.5 Angstrom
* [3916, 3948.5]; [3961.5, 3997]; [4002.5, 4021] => 6.6 Angstrom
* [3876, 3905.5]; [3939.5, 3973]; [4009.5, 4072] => 8.9 Angstrom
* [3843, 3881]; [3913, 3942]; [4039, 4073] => 6.2 Angstrom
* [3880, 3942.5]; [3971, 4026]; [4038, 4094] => -3.3 Angstrom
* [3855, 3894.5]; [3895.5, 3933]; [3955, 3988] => -4.4 Angstrom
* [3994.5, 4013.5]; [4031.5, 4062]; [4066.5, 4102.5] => -0.2 Angstrom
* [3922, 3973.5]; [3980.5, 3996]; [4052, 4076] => -3.3 Angstrom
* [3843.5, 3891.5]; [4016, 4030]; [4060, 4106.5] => -3.0 Angstrom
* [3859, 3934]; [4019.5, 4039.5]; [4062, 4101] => -3.3 Angstrom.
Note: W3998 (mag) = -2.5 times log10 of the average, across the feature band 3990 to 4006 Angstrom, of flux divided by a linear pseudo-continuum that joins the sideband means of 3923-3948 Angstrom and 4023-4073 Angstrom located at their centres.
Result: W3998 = -0.22 mag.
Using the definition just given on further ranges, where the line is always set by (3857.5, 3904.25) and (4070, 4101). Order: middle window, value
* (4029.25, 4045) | -0.104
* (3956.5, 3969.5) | 0.300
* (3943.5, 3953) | 0.167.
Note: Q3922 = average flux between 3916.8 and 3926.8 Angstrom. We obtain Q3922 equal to 0.795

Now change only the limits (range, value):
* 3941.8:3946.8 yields 0.624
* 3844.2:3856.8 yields 0.606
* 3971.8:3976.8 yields 0.603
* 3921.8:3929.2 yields 0.67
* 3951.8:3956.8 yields 0.919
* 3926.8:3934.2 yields 0.502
